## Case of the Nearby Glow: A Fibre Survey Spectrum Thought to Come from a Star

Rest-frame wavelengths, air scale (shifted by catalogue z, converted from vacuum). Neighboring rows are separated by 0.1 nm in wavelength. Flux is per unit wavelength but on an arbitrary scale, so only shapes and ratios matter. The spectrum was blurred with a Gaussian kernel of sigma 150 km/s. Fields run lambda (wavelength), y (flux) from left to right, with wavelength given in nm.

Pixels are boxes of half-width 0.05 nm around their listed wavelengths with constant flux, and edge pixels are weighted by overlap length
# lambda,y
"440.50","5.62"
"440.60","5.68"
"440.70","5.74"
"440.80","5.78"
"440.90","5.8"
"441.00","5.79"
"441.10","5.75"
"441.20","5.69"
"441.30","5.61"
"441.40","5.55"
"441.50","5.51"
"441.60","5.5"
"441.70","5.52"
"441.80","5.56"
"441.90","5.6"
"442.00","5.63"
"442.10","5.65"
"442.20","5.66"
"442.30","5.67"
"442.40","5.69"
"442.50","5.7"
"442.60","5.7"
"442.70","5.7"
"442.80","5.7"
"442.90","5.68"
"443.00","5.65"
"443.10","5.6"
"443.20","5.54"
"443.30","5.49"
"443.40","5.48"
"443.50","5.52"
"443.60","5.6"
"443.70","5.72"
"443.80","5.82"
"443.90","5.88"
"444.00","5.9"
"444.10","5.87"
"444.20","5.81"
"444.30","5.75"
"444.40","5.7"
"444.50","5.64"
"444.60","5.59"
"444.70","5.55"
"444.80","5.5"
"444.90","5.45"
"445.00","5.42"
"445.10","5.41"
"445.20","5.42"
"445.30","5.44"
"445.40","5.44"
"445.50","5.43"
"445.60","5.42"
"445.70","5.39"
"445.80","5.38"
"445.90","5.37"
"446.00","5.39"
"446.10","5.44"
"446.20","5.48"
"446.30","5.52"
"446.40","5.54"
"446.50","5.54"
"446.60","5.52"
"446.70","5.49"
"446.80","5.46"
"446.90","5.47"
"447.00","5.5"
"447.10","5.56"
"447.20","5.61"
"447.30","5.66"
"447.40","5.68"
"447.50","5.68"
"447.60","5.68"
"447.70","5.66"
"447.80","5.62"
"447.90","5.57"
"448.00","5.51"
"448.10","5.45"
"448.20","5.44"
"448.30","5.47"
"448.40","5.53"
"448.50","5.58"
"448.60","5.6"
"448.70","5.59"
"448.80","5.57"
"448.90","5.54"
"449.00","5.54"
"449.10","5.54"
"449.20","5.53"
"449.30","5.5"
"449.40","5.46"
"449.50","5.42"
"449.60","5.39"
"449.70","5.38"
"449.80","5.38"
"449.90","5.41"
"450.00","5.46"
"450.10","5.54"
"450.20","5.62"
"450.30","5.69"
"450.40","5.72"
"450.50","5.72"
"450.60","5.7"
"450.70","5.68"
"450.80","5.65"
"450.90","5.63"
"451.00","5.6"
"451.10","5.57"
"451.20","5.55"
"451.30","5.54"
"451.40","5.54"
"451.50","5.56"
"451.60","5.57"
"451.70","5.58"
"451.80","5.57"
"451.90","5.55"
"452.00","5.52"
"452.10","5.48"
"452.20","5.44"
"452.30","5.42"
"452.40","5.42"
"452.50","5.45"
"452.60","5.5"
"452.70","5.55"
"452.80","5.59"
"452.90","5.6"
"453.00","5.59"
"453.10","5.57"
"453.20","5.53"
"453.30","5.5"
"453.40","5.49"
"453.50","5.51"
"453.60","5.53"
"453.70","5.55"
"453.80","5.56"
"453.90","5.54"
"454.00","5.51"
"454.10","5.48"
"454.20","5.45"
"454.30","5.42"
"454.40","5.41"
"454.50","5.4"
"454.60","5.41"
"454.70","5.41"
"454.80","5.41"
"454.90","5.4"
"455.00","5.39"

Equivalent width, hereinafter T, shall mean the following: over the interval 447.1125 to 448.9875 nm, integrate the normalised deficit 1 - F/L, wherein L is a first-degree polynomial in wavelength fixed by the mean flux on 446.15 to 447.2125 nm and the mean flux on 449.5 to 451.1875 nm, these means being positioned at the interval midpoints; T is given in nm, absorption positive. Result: -0.02 nm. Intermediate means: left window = 5.51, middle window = 5.58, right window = 5.57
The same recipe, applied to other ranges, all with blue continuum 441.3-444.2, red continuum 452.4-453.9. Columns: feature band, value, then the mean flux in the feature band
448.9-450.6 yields 0.014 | 5.52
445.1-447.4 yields 0.054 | 5.48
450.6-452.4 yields -0.001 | 5.56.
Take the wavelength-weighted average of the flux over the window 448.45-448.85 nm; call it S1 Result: 5.59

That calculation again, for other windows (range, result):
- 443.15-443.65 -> 5.53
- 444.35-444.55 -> 5.67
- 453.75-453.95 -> 5.55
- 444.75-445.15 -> 5.45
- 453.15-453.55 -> 5.51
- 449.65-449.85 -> 5.38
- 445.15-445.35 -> 5.43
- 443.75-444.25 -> 5.86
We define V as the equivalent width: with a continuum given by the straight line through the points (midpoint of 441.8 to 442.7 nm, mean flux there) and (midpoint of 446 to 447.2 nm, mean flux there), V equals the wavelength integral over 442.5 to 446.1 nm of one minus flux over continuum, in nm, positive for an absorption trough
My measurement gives 0.00 nm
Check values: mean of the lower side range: 5.66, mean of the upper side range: 5.5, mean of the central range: 5.58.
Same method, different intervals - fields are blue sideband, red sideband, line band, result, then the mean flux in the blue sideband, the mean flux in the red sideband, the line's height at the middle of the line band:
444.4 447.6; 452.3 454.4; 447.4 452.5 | -0.037 nm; 5.5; 5.51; 5.51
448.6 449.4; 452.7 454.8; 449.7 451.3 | -0.016 nm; 5.54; 5.5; 5.53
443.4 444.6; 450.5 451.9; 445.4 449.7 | 0.114 nm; 5.73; 5.6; 5.66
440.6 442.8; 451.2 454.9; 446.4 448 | 0.002 nm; 5.66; 5.5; 5.58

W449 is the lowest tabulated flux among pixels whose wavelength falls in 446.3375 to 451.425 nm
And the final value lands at 5.38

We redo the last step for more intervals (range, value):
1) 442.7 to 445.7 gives 5.39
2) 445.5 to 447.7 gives 5.37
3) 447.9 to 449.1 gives 5.44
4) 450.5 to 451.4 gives 5.54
